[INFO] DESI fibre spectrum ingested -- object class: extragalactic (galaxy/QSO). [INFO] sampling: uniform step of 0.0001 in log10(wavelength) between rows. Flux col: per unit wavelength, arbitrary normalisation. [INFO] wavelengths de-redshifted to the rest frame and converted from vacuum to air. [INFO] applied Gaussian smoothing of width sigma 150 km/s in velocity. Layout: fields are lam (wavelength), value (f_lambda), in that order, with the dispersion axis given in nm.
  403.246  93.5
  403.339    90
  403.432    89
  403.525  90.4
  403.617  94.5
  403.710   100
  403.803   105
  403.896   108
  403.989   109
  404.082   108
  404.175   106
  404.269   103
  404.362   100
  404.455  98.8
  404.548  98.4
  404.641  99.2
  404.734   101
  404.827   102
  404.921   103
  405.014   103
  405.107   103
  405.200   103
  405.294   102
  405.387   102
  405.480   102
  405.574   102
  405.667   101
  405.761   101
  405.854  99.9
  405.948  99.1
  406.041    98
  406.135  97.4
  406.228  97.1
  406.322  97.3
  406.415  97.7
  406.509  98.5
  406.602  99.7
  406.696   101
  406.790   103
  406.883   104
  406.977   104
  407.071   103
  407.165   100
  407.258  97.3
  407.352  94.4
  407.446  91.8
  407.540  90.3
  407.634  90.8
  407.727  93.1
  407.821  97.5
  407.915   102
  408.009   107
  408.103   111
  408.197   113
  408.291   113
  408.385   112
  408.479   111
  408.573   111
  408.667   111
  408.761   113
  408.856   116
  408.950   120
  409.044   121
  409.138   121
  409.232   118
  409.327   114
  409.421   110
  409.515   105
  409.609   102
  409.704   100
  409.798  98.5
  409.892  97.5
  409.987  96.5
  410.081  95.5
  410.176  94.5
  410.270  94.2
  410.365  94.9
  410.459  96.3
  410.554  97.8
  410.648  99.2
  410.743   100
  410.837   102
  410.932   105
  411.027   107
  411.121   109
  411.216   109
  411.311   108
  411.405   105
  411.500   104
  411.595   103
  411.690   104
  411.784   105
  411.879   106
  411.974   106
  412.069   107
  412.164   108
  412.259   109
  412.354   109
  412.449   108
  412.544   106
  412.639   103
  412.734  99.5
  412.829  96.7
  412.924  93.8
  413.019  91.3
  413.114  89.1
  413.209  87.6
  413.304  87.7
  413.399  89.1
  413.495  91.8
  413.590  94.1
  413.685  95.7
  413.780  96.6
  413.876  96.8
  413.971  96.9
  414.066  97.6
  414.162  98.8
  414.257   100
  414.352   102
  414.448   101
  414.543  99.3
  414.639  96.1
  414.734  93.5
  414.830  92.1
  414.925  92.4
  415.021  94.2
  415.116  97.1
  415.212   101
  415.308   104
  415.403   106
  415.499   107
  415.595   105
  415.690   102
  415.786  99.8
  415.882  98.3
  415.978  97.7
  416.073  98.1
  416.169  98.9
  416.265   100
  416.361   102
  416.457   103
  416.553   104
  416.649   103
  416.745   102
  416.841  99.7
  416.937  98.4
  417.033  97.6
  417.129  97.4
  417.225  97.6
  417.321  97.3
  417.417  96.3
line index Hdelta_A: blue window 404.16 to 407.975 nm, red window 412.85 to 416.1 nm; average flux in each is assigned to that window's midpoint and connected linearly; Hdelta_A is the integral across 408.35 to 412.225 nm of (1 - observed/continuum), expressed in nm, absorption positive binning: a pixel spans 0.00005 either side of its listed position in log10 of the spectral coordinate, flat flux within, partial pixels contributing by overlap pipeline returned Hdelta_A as -0.30 nm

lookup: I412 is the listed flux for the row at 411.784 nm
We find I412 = 105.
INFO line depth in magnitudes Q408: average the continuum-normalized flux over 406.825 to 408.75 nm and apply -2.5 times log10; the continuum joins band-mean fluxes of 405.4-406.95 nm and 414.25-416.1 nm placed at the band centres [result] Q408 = -0.03 mag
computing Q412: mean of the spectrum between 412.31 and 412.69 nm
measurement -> 106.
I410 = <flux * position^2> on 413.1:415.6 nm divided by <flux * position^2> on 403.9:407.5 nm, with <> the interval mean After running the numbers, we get 1.0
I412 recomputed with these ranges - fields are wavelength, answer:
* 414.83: 92.1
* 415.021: 94.2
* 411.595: 103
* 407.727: 93.1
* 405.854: 99.9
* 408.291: 113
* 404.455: 98.8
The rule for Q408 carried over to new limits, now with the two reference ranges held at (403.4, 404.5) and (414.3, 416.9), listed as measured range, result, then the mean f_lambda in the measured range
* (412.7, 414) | 0.08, 93.2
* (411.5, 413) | -0.04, 104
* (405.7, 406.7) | 0.02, 98.7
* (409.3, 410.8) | 0.01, 99.6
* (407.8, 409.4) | -0.12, 113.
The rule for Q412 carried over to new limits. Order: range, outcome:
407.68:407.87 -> 95.7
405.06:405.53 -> 102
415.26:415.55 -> 106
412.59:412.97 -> 98.3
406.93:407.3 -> 101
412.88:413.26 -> 90.5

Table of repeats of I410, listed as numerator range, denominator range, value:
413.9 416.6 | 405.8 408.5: 1.03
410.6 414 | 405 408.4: 1.03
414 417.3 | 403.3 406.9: 1.04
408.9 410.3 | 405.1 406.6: 1.08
